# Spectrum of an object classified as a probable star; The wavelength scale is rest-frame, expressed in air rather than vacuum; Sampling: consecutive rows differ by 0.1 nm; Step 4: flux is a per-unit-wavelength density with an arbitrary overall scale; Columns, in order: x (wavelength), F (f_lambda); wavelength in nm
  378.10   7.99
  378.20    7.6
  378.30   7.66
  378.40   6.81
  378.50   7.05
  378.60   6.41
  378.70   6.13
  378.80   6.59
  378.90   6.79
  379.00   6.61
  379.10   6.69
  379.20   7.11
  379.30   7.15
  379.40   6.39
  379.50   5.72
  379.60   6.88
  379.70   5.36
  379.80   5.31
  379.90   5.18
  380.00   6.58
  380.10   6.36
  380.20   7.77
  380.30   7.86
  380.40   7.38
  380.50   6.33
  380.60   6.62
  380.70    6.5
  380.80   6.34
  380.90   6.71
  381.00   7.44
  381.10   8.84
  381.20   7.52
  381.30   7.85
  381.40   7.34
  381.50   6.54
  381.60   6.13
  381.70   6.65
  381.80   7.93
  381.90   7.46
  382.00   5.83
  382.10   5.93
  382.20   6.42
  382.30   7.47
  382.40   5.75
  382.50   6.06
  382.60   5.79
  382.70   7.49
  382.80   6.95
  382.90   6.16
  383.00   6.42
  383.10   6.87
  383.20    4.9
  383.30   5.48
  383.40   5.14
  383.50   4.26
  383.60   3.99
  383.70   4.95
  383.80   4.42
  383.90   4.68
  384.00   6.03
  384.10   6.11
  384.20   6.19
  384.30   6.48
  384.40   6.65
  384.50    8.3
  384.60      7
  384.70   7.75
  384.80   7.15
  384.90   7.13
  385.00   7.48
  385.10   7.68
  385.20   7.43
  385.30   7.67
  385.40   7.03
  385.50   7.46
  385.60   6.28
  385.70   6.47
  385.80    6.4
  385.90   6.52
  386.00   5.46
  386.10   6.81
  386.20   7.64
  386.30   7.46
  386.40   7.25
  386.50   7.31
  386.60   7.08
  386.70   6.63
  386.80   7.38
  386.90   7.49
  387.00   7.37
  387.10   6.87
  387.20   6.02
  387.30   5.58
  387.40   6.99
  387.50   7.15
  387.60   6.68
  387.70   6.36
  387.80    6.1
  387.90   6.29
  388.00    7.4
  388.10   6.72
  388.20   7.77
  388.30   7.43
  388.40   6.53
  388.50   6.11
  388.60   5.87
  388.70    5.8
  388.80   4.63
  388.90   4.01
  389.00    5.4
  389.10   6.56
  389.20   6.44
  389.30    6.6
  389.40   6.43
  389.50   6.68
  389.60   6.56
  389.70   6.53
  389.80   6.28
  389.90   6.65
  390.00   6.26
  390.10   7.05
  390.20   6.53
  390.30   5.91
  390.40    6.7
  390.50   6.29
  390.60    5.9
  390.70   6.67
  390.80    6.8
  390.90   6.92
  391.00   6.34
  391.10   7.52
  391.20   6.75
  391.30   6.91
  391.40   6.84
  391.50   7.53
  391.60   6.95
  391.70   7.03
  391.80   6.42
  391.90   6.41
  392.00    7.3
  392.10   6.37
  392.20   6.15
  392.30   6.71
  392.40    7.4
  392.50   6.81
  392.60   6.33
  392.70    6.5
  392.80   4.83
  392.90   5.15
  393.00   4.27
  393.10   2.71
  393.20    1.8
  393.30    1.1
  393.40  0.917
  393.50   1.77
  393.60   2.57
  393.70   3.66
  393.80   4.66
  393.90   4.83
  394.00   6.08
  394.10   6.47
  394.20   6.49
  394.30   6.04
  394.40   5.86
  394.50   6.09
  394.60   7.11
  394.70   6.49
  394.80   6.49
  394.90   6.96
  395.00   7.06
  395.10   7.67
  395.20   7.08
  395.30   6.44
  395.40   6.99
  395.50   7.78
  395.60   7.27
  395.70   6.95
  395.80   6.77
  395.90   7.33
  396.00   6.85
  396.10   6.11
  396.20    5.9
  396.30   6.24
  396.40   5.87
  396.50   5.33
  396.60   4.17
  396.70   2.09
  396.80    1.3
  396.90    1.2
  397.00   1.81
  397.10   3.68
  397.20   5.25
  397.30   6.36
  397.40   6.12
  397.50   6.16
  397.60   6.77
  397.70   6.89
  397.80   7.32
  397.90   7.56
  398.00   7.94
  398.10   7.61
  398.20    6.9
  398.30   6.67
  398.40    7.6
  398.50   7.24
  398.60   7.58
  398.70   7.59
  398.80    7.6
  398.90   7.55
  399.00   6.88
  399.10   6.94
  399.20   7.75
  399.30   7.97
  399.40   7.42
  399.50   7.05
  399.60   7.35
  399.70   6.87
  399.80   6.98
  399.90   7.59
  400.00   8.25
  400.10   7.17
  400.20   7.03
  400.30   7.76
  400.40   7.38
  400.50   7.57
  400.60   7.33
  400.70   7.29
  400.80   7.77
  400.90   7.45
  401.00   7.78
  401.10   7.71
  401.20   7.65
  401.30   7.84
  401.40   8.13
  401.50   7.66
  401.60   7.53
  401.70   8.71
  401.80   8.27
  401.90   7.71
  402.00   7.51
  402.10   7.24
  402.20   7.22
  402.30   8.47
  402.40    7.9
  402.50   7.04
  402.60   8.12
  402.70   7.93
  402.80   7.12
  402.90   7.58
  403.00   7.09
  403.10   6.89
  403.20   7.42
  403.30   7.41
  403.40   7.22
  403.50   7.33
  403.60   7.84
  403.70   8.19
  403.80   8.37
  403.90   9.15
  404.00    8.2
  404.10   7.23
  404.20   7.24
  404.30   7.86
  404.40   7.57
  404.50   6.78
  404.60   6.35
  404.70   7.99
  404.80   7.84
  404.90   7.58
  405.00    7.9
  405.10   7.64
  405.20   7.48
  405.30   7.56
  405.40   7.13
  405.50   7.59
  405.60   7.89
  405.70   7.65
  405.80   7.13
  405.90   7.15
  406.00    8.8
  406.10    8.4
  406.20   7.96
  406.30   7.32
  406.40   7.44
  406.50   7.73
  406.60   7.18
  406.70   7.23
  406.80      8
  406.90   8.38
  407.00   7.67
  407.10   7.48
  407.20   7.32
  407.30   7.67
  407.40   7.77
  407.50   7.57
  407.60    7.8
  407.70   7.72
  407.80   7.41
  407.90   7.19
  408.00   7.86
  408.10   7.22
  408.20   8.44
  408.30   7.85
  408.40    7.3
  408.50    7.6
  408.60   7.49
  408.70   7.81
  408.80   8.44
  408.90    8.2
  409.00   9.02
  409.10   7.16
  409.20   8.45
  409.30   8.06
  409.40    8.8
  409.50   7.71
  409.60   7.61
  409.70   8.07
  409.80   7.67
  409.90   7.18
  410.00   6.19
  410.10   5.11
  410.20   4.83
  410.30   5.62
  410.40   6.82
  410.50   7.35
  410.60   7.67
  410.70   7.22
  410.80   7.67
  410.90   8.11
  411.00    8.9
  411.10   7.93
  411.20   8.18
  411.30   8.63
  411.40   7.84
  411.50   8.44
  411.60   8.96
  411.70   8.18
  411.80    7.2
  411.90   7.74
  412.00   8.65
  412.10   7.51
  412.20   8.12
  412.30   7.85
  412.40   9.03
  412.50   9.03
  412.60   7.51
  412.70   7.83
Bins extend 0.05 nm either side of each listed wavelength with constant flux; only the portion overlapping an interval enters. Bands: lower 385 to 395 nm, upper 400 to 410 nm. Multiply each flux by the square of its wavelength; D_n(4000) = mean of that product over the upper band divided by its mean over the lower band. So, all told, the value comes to 1.33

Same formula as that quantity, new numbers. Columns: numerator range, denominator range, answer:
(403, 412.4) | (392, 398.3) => 1.46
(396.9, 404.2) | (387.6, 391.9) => 1.19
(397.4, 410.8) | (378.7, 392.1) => 1.26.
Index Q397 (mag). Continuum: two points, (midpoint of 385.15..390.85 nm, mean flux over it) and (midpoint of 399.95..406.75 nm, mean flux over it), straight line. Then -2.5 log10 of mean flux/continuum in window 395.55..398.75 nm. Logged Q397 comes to 0.21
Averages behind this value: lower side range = 6.59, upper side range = 7.63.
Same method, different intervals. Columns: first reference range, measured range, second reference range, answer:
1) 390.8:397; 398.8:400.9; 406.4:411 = -0.15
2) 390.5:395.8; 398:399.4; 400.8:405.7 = -0.08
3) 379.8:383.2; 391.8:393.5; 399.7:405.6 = 0.40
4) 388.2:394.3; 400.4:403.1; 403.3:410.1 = -0.08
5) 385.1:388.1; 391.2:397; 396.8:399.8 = 0.19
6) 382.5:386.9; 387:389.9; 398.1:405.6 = 0.06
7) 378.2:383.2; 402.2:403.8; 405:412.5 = -0.01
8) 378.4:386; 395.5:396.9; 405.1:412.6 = 0.29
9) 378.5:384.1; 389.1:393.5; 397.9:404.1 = 0.16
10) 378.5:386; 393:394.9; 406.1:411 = 0.46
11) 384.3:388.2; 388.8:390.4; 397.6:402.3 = 0.14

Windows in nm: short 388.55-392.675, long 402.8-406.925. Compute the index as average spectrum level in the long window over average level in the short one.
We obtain 1.18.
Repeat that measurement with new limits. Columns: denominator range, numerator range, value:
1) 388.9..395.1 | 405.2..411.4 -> 1.29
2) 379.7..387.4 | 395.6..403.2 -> 1.04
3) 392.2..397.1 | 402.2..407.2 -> 1.44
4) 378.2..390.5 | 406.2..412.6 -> 1.17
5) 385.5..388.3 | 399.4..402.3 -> 1.11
